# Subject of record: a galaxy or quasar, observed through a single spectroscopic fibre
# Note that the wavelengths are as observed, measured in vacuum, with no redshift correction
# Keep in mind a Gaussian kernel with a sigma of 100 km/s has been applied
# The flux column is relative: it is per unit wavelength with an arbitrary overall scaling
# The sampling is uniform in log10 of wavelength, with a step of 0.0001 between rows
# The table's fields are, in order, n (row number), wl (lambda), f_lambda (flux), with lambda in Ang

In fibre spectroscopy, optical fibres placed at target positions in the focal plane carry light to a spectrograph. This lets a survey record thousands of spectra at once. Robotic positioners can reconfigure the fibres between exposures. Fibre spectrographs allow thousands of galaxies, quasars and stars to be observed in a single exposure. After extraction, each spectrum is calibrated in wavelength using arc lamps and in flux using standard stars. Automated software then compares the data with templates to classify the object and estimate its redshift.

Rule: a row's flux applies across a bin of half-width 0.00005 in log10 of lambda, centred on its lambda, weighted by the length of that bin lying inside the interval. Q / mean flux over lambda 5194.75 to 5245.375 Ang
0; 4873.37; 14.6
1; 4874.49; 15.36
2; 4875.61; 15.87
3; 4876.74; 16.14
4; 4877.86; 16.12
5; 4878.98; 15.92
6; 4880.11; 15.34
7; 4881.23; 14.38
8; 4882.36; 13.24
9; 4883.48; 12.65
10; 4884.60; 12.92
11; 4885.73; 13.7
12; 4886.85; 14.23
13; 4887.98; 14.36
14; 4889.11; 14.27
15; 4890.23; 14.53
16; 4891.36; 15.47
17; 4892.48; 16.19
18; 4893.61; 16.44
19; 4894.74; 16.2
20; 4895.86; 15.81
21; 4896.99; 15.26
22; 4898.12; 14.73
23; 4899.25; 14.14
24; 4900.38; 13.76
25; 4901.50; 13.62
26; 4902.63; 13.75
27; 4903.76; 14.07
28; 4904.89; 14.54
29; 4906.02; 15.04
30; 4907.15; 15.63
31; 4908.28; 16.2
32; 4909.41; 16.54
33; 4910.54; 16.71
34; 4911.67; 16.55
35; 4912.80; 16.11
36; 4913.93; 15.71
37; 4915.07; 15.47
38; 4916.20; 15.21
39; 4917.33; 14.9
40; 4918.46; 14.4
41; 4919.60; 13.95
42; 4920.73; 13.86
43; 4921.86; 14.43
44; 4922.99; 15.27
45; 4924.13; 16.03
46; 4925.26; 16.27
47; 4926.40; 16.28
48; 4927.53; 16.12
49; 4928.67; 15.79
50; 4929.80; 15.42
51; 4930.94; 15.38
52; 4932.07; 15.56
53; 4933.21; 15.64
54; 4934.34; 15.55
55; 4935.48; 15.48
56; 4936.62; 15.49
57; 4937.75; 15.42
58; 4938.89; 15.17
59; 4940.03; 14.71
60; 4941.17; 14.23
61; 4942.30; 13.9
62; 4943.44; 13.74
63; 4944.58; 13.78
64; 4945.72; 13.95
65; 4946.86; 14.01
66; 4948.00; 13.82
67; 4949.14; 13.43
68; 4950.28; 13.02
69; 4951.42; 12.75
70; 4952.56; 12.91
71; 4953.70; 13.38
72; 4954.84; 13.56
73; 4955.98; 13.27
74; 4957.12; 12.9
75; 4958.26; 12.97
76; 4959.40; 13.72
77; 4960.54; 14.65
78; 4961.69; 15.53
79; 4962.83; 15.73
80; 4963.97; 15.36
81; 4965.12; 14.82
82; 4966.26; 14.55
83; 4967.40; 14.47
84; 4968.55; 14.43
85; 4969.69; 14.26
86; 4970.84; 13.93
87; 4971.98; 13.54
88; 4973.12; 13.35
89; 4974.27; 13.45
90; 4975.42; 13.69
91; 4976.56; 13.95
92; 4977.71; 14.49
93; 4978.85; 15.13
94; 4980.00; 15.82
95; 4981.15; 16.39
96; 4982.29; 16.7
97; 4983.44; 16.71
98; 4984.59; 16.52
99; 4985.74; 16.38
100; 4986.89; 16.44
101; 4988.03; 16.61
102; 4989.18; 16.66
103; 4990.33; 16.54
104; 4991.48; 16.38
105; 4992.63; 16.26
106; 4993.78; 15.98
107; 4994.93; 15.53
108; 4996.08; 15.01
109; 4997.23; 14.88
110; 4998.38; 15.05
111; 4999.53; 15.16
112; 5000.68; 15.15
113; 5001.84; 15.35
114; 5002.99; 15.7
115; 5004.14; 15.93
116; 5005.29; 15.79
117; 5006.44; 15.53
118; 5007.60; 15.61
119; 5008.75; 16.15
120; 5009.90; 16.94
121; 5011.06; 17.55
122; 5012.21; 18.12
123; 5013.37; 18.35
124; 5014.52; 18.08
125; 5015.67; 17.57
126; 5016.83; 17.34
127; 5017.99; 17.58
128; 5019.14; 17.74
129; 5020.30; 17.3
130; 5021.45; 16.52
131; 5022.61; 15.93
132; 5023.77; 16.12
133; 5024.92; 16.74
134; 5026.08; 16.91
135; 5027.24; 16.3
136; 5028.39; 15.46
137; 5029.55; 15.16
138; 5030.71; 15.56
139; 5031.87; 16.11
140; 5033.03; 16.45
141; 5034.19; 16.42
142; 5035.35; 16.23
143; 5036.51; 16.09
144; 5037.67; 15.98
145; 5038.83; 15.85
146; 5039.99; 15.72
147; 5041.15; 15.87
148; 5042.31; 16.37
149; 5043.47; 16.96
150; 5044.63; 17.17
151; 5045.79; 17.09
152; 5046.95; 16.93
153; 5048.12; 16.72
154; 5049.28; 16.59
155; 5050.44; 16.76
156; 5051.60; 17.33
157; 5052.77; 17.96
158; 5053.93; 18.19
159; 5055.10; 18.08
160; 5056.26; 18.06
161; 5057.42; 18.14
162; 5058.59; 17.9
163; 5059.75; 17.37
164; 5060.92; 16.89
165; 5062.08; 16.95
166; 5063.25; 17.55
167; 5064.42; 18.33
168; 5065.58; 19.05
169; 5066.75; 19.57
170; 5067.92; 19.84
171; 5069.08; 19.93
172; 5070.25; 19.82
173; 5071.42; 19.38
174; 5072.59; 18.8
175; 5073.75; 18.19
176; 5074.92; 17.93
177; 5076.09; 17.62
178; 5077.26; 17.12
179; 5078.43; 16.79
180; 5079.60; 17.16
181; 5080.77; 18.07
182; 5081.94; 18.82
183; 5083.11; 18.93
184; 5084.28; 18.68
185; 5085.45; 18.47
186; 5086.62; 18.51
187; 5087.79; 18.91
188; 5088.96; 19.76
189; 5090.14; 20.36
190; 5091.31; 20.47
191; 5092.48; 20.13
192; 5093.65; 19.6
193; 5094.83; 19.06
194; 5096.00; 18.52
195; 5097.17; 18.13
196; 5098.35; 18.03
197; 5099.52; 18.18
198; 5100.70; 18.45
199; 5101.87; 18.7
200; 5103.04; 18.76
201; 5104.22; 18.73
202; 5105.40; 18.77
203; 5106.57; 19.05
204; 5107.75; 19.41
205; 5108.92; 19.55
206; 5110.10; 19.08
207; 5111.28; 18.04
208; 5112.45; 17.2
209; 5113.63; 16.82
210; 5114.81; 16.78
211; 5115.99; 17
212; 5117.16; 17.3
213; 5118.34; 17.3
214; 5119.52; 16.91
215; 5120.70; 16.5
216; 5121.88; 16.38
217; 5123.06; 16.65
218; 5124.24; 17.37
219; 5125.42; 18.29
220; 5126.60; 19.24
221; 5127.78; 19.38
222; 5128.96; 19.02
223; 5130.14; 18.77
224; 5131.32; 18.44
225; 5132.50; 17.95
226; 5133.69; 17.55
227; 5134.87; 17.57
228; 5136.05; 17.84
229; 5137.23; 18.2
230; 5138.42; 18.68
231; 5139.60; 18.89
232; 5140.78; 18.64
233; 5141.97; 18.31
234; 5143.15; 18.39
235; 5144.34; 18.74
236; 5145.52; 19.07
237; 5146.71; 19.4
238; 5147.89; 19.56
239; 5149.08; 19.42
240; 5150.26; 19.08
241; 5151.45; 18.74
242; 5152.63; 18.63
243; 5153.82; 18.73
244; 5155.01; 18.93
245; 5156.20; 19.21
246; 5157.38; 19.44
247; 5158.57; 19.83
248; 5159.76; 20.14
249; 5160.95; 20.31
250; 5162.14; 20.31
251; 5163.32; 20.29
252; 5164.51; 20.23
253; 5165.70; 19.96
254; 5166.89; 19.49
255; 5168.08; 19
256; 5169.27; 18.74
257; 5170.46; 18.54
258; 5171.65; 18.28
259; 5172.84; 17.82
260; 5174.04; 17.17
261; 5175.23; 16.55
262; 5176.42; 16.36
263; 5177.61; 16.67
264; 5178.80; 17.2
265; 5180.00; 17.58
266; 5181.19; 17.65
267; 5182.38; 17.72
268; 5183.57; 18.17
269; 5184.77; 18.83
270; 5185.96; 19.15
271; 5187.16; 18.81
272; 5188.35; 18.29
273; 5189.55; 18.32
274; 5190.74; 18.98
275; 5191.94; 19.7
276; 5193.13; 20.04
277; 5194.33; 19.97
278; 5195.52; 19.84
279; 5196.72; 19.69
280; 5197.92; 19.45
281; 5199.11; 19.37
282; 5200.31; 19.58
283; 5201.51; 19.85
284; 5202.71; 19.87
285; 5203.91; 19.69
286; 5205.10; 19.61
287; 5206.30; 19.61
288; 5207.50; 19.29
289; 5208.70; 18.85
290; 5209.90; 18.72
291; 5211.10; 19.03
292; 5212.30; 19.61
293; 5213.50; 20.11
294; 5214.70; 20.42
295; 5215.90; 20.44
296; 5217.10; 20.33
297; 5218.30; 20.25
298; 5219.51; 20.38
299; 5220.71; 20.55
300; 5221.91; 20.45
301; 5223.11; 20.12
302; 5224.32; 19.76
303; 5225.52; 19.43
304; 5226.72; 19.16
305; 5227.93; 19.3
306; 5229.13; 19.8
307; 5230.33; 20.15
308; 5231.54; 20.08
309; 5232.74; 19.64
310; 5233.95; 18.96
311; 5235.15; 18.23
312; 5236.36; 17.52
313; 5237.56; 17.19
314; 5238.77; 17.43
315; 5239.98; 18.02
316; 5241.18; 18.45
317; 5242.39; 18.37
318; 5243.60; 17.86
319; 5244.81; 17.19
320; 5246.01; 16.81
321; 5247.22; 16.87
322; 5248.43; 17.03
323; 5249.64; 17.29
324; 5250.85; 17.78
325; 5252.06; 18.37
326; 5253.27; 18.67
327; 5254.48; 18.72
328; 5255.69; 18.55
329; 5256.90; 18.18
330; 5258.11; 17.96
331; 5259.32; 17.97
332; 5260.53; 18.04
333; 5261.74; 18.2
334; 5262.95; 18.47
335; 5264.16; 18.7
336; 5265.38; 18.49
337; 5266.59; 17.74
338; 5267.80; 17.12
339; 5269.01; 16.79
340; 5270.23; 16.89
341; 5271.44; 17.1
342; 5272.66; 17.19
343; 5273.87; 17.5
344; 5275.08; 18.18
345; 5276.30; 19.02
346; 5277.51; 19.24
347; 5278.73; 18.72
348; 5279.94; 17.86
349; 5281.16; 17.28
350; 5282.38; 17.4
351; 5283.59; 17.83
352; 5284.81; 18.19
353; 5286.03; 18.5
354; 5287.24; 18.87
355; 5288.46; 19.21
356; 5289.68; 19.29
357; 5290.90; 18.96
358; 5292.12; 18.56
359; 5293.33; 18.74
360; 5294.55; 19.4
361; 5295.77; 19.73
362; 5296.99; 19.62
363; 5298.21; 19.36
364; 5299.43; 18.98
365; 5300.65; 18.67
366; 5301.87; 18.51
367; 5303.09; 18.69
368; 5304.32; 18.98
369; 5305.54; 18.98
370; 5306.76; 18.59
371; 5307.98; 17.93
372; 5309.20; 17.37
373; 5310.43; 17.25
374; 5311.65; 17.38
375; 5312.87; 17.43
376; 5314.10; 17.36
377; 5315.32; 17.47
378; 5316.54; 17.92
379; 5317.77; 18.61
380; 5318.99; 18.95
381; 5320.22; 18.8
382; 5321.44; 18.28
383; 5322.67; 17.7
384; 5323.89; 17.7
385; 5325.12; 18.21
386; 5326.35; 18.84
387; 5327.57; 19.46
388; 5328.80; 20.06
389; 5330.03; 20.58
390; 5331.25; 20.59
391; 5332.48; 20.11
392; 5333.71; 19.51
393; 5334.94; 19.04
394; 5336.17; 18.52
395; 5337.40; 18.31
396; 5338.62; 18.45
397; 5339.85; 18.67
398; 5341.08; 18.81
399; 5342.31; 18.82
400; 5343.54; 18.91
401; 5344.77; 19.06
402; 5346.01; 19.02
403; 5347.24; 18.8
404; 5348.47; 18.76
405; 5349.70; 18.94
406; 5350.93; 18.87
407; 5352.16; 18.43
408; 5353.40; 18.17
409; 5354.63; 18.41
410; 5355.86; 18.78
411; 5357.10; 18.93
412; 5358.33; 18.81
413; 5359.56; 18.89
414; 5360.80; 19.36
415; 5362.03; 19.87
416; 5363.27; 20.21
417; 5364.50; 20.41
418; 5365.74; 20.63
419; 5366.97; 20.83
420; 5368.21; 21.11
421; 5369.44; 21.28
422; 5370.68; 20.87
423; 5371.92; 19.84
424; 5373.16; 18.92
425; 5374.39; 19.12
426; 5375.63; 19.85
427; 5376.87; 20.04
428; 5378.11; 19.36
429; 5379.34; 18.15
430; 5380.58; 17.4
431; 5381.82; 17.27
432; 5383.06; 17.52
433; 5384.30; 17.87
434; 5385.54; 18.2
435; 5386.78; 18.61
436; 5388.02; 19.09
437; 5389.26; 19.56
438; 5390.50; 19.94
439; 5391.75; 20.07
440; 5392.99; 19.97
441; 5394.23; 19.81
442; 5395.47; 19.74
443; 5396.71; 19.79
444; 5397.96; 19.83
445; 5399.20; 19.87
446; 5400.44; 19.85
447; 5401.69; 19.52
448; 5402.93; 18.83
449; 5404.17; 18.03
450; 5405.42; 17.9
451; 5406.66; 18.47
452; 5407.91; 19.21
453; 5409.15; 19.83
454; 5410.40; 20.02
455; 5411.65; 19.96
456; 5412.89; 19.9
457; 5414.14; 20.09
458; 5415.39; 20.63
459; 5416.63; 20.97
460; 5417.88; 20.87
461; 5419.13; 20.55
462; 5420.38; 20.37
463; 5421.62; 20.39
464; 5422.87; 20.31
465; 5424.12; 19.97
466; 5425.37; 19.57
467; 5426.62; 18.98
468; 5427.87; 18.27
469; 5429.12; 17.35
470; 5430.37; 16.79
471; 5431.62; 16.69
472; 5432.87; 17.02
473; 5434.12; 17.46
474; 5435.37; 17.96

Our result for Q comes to 19.3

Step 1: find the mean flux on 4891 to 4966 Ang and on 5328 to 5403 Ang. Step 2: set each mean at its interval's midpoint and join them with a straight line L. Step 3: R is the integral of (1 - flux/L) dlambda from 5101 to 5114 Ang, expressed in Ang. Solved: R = -1.5 Ang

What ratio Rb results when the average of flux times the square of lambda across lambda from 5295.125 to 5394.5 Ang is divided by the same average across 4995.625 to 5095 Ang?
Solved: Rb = 1.23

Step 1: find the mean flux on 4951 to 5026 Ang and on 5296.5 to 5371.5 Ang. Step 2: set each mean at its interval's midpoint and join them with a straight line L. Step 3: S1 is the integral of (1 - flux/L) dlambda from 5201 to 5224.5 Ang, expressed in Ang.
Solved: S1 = -2.8 Ang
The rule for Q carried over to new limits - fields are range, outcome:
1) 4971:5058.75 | 16.3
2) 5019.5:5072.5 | 17.2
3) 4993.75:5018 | 16.3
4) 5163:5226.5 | 19.1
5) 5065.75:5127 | 18.4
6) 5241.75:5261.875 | 17.9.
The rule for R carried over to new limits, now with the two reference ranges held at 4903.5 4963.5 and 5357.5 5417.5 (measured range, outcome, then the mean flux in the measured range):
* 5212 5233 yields -2.6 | 20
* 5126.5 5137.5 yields -1.0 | 18.4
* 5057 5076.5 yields -2.7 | 18.4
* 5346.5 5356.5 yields 0.2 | 18.7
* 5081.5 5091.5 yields -1.7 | 19.2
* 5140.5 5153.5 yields -1.5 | 18.9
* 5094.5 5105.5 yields -1.3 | 18.5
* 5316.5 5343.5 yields 0.0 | 18.9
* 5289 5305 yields -0.4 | 19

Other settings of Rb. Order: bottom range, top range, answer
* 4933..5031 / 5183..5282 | 1.35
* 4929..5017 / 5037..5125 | 1.24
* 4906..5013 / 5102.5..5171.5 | 1.32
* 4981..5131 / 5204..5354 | 1.17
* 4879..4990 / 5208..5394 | 1.46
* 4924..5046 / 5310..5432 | 1.43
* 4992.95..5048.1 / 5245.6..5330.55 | 1.24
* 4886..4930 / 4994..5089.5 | 1.19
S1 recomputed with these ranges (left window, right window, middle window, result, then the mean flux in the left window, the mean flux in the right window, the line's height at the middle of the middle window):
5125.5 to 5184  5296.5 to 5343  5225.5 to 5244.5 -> -0.03 Ang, 18.6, 18.6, 18.6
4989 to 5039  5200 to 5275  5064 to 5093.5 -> -3.21 Ang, 16.3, 18.7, 17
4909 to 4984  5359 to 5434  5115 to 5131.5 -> -1.14 Ang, 14.7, 19.4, 16.6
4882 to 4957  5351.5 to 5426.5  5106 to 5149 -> -3.34 Ang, 14.7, 19.5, 16.9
